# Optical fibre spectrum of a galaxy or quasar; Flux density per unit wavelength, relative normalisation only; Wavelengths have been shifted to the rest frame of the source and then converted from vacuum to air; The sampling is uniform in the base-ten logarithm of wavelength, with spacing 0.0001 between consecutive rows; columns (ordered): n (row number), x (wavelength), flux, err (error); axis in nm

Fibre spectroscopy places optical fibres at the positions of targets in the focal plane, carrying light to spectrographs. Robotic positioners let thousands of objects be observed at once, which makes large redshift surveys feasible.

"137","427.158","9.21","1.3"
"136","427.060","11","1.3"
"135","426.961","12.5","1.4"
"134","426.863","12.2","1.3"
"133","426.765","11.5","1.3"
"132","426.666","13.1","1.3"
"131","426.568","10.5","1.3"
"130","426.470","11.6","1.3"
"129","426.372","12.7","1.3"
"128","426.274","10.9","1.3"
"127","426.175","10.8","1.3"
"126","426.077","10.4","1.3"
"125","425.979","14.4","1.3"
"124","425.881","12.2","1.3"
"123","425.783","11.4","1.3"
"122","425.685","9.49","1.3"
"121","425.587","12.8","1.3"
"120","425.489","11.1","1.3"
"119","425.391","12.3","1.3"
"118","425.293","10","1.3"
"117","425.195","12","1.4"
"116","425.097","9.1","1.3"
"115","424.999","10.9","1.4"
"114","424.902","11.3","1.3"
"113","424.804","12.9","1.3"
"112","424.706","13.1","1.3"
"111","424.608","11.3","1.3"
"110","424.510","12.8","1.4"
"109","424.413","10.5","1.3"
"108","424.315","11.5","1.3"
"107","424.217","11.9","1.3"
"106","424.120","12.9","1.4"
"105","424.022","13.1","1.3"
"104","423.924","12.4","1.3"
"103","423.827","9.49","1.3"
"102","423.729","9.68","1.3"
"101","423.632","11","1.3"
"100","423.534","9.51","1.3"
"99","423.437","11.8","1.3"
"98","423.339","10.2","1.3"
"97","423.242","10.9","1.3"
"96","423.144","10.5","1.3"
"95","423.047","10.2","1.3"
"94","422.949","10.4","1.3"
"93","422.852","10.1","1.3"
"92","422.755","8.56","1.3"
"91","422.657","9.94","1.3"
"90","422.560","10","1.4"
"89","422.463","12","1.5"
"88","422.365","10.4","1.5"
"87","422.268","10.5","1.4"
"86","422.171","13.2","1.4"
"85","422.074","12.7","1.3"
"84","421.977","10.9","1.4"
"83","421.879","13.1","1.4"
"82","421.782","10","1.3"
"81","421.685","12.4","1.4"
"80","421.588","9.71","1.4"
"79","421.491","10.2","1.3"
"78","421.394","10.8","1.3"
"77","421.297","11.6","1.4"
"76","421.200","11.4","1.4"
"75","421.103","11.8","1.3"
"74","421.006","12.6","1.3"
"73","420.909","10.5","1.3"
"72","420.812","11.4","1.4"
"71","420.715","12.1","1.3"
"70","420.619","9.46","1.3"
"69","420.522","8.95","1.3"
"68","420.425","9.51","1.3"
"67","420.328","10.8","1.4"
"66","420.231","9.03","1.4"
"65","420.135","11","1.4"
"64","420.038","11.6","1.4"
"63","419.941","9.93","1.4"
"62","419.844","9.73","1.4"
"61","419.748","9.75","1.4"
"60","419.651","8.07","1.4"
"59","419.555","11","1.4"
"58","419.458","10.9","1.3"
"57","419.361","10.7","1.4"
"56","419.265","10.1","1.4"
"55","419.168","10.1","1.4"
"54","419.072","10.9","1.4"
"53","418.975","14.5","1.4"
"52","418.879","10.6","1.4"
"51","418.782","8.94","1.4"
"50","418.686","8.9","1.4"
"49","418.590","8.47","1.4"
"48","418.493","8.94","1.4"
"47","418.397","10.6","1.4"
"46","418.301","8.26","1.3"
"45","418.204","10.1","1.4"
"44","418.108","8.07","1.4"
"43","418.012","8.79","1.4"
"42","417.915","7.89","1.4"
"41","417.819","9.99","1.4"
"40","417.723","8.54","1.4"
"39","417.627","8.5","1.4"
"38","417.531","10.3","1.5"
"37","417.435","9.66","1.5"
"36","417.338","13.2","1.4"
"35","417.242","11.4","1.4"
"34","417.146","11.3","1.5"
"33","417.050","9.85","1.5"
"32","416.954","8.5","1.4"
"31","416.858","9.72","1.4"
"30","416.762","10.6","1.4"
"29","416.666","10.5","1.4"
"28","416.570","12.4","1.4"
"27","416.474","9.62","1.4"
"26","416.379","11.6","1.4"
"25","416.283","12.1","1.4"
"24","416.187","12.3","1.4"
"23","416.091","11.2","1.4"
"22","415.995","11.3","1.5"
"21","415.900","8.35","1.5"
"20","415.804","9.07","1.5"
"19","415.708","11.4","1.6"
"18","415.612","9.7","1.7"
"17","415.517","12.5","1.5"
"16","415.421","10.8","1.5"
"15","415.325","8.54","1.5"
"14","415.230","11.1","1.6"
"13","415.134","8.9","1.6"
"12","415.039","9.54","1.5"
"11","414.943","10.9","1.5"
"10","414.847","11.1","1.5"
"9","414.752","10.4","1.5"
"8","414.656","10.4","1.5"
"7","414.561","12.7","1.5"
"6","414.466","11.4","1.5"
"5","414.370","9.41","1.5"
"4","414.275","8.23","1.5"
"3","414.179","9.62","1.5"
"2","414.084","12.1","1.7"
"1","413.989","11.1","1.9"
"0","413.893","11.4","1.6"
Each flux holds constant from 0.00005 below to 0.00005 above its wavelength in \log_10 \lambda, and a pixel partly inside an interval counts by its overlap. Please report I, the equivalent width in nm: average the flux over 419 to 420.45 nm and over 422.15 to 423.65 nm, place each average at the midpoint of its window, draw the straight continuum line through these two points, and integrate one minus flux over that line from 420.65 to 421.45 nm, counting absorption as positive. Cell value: -0.084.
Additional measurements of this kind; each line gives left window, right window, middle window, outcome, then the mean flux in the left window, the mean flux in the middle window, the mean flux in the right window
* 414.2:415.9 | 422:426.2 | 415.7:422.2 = 0.14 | 10.3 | 10.4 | 11.2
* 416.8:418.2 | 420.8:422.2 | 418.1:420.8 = 0.12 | 9.71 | 10.1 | 11.5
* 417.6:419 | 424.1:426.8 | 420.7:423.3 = -0.13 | 9.34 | 11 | 11.6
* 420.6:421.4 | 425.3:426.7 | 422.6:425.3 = 0.12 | 11.4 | 11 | 11.6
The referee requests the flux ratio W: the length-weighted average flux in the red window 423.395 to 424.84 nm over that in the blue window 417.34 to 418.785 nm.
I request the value 1.26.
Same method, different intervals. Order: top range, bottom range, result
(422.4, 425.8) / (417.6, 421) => 1.11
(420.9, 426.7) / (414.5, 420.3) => 1.10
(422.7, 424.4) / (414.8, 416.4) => 1.02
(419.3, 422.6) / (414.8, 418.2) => 1.05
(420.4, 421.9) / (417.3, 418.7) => 1.18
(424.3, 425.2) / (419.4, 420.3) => 1.14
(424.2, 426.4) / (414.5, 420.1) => 1.12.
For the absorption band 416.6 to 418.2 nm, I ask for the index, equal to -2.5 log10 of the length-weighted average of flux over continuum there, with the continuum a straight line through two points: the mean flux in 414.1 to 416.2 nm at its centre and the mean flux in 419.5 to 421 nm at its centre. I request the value 0.05 mag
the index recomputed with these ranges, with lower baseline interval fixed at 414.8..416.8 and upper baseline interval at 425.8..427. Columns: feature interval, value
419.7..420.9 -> 0.09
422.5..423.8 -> 0.13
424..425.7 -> 0.01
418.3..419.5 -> 0.08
